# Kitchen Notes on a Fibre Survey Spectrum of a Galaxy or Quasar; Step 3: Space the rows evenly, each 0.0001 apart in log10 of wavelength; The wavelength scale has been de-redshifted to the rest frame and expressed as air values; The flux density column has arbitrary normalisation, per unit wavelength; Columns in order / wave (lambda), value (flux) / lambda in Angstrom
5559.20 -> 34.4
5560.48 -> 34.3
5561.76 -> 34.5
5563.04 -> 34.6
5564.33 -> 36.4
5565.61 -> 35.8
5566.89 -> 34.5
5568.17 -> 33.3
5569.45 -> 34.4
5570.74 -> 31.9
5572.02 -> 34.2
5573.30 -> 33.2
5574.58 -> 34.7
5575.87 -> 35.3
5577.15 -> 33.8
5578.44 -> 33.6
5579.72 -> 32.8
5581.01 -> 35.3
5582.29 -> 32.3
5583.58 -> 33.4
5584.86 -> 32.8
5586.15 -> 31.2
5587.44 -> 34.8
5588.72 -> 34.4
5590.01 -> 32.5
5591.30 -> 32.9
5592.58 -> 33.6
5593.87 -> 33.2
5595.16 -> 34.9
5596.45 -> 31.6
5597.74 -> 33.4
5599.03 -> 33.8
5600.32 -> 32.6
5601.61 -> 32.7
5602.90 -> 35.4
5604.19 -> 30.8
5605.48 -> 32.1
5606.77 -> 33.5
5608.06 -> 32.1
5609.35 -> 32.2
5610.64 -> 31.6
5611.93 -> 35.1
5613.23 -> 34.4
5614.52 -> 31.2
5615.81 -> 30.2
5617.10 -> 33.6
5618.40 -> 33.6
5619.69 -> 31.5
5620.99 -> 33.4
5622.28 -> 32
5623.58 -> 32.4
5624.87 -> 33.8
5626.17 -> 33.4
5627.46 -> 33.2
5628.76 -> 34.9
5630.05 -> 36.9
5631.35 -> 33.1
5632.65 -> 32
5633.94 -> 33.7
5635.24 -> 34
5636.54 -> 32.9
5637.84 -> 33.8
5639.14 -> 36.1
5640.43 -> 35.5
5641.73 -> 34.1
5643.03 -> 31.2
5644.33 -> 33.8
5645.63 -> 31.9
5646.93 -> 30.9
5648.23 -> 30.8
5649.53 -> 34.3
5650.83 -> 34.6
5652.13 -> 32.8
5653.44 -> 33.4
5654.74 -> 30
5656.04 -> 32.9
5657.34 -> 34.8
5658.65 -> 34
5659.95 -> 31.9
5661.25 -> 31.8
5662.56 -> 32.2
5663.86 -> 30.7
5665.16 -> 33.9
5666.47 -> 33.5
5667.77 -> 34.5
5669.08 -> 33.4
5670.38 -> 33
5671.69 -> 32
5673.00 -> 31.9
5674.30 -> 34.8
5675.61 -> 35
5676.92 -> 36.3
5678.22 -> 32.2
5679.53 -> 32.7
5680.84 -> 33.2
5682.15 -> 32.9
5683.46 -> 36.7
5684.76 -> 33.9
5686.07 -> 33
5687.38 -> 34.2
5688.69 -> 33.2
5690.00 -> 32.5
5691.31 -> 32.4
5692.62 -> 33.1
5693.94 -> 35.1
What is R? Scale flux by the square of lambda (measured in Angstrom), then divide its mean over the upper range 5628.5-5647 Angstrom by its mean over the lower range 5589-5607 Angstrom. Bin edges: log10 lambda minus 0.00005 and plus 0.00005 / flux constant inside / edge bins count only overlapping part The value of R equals 1.03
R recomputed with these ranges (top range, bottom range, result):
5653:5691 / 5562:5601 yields 1.02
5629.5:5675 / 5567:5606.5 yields 1.02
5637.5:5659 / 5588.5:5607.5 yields 1.02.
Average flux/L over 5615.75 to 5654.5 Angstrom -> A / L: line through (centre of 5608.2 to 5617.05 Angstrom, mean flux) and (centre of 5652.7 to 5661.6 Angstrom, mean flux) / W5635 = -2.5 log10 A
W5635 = -0.021 mag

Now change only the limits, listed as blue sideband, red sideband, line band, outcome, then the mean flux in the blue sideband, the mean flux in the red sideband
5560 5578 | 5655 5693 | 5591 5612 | 0.03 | 34.3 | 33.3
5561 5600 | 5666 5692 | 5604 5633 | 0.02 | 33.8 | 33.6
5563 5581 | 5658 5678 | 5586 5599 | 0.02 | 34.2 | 33.3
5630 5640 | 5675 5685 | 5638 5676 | 0.03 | 33.9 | 34.1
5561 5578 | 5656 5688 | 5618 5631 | 0.01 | 34.3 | 33.4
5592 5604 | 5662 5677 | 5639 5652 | 0.00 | 33.3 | 33.3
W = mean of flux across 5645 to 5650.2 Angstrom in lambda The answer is 32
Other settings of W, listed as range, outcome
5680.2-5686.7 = 34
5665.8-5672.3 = 33.3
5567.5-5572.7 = 33.5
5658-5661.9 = 32.6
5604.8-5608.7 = 32.6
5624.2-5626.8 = 33.6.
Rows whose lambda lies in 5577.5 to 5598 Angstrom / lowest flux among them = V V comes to 31.2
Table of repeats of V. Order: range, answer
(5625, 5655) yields 30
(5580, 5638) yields 30.2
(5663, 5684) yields 30.7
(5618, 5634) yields 31.5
